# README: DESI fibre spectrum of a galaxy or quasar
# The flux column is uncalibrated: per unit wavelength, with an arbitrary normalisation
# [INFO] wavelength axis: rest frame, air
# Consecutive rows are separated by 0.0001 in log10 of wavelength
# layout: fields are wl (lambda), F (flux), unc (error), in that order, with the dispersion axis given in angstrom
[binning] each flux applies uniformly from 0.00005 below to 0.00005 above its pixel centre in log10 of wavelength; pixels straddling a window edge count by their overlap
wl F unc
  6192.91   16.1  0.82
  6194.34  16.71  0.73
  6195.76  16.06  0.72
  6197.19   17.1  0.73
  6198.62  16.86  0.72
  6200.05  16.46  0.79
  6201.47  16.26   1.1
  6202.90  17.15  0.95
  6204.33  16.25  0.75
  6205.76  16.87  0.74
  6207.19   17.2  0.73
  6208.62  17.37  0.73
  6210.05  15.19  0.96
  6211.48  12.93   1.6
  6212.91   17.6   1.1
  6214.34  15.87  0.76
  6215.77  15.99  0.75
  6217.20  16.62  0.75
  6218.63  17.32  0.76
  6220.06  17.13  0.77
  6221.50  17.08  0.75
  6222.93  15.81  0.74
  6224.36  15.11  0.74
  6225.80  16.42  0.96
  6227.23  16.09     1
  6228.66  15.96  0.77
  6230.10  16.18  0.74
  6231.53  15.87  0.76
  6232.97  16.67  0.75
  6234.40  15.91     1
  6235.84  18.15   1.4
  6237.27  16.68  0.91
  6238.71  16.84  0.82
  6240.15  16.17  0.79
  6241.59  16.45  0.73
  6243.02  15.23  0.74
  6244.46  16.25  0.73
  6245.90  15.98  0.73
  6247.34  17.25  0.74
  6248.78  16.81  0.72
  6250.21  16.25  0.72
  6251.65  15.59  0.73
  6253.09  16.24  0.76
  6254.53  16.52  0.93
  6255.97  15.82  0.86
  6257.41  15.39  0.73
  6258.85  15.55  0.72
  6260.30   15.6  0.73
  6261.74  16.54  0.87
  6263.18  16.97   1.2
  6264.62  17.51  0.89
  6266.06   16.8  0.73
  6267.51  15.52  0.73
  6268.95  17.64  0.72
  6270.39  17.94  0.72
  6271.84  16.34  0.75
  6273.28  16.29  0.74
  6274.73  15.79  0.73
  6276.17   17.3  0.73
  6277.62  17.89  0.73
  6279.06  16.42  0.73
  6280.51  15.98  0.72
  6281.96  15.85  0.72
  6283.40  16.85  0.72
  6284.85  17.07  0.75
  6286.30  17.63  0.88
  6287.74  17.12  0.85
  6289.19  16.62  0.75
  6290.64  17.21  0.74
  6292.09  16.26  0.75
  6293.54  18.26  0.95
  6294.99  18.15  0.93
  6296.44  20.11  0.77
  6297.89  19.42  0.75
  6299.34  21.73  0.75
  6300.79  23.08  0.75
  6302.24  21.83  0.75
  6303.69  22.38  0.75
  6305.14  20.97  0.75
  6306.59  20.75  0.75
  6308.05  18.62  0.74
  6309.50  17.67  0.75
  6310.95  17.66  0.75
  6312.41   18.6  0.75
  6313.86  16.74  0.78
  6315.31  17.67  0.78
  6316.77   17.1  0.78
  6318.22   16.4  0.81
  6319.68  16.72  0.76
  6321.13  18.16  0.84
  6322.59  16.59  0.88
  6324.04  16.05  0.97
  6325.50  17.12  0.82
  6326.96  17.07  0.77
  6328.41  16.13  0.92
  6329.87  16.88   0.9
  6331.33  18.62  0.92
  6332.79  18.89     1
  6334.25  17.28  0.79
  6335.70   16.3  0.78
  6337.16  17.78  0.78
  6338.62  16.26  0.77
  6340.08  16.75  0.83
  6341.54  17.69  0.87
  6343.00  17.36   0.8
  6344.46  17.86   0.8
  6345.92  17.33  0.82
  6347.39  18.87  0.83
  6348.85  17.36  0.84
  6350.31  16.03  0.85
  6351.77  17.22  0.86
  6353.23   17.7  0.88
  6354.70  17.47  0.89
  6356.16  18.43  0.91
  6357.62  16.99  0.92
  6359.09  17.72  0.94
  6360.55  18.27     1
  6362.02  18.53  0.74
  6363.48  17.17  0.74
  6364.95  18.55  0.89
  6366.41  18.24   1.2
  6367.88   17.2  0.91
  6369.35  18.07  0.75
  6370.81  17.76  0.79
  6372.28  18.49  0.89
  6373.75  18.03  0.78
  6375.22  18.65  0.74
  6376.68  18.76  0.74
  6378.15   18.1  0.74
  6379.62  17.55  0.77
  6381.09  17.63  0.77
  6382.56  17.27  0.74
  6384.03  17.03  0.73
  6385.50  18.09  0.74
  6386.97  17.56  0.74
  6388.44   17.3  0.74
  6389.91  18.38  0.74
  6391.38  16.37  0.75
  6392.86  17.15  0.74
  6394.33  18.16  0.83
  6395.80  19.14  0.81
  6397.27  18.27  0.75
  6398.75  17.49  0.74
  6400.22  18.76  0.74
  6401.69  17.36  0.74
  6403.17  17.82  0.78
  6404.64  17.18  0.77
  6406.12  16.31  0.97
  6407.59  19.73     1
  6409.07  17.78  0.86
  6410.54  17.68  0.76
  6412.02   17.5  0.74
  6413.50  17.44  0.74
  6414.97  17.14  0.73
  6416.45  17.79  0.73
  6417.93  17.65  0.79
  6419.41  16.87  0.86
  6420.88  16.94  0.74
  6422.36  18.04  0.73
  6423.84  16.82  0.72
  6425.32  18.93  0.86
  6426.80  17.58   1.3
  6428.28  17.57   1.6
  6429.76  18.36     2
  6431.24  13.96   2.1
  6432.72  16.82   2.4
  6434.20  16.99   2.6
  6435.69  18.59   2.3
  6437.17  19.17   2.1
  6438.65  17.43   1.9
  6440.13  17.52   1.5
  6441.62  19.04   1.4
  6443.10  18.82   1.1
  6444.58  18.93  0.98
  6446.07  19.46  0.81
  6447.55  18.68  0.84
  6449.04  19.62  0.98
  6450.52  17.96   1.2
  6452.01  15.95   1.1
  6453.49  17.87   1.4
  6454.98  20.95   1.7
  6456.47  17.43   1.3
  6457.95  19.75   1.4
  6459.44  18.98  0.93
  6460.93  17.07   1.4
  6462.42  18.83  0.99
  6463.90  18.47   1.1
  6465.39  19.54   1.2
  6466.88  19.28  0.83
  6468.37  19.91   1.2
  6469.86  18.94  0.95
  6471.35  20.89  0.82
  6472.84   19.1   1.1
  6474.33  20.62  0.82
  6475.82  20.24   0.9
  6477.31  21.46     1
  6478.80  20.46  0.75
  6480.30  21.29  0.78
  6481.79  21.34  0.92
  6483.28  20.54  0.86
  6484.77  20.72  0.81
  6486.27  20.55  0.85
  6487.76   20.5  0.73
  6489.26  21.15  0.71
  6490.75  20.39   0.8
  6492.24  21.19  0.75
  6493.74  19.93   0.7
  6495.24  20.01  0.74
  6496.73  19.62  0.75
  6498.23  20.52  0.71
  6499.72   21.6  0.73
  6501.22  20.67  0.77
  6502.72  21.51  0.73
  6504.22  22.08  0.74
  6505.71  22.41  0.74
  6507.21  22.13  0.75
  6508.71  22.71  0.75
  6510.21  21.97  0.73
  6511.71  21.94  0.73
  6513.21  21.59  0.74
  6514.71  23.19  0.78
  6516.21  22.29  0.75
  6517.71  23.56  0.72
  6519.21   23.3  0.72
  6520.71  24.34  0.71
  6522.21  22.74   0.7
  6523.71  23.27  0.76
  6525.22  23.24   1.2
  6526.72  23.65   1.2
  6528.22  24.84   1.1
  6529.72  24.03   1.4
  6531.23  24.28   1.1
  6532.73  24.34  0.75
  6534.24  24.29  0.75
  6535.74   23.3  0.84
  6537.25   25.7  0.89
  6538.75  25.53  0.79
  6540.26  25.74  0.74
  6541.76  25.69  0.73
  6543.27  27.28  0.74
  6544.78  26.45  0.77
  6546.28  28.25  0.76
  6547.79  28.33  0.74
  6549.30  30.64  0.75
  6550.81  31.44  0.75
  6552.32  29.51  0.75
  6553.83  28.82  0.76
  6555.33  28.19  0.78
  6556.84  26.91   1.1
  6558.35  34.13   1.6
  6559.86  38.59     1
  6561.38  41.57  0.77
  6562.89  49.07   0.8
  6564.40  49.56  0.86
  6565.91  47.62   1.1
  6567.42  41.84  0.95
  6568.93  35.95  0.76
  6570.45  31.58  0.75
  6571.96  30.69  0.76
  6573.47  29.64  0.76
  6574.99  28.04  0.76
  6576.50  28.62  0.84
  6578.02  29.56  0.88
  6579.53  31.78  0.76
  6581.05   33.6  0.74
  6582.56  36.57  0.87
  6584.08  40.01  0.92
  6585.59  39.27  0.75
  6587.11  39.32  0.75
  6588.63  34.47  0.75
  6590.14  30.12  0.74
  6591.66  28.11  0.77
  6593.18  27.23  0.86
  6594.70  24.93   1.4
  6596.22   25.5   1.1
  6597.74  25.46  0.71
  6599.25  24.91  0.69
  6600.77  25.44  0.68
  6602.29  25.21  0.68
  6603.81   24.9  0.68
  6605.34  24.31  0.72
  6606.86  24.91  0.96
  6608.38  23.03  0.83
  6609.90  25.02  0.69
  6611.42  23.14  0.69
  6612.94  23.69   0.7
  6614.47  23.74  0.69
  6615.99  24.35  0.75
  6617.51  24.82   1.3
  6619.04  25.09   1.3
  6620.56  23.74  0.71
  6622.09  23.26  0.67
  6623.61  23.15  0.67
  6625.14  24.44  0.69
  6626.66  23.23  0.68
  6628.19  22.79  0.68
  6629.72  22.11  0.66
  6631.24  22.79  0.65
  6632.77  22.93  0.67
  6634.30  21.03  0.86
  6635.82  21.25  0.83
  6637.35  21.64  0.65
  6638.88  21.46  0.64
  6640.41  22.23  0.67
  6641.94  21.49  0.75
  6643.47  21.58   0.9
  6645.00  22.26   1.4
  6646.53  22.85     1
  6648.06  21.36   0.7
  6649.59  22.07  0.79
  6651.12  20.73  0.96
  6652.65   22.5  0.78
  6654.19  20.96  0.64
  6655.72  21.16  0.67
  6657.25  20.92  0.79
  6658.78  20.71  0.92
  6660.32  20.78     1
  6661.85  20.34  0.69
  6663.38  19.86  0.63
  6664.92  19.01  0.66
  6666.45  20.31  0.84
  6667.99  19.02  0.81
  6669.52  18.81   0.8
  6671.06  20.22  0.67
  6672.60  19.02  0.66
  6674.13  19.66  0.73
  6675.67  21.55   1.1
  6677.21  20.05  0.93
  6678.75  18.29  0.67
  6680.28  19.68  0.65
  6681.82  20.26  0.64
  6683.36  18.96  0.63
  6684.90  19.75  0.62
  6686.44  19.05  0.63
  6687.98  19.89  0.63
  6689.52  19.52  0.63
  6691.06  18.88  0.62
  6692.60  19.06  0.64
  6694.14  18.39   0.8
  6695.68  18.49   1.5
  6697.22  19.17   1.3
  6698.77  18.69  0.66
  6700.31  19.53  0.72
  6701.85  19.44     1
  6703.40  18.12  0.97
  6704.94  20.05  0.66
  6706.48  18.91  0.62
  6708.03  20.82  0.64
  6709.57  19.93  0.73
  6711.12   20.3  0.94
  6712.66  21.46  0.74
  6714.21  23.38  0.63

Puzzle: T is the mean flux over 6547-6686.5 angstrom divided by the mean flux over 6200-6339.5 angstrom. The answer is 1.5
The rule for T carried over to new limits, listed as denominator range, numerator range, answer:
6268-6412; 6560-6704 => 1.40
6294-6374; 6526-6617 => 1.64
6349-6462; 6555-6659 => 1.55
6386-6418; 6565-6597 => 1.87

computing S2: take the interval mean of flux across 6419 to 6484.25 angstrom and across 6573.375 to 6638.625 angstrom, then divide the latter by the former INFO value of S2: 1.42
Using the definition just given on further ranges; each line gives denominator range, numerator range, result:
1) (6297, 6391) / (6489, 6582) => 1.52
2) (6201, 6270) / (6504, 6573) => 1.73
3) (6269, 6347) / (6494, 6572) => 1.53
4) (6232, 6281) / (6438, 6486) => 1.17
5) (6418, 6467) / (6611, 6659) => 1.24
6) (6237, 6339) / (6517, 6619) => 1.67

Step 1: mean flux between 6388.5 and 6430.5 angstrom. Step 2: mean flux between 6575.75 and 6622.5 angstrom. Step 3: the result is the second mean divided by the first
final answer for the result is 1.6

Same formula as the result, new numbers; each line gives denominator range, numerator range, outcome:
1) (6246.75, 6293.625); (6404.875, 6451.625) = 1.07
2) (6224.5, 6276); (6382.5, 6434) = 1.07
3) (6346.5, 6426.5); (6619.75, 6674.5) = 1.21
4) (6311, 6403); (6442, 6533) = 1.19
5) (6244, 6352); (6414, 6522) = 1.13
